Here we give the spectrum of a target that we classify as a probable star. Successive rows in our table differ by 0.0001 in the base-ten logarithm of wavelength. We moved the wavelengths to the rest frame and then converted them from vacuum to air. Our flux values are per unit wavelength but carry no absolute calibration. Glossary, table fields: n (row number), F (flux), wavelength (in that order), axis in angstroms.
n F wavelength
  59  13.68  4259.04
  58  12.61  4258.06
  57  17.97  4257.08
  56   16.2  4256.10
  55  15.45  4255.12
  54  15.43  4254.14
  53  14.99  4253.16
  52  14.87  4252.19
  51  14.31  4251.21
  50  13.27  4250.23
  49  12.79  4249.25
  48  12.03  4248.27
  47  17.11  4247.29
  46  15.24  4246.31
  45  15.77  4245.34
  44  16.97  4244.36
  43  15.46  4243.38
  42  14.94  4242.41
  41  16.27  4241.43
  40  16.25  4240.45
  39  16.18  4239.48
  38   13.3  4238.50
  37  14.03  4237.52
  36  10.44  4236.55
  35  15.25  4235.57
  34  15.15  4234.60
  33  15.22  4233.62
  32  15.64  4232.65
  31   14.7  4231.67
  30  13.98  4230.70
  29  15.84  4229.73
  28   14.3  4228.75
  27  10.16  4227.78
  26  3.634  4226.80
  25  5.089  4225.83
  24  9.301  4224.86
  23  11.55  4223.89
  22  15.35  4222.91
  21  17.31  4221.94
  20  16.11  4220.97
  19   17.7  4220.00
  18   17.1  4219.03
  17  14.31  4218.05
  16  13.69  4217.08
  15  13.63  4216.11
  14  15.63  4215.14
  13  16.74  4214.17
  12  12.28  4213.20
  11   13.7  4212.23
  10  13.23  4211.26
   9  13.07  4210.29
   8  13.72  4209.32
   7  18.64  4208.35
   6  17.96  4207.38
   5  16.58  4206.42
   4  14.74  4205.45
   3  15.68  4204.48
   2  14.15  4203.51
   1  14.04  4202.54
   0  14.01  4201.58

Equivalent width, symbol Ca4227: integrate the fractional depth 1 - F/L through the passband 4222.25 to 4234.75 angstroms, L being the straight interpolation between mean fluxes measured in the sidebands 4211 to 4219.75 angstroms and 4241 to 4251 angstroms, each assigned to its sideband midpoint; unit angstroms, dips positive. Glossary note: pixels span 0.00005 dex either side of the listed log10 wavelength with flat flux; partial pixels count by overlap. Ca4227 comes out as 2.08 angstroms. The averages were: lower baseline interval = 14.6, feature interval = 12.3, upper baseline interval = 15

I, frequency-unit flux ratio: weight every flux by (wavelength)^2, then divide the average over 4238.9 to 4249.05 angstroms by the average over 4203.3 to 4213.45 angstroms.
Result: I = 1.05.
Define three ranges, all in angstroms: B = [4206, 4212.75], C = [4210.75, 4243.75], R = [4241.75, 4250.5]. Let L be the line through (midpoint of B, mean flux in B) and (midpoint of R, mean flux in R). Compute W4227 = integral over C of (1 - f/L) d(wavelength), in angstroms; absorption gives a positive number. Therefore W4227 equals 2.55 angstroms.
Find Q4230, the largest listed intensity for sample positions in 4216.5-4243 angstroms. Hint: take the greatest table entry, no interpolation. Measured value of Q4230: 17.7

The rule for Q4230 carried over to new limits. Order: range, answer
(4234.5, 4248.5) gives 17.11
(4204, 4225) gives 18.64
